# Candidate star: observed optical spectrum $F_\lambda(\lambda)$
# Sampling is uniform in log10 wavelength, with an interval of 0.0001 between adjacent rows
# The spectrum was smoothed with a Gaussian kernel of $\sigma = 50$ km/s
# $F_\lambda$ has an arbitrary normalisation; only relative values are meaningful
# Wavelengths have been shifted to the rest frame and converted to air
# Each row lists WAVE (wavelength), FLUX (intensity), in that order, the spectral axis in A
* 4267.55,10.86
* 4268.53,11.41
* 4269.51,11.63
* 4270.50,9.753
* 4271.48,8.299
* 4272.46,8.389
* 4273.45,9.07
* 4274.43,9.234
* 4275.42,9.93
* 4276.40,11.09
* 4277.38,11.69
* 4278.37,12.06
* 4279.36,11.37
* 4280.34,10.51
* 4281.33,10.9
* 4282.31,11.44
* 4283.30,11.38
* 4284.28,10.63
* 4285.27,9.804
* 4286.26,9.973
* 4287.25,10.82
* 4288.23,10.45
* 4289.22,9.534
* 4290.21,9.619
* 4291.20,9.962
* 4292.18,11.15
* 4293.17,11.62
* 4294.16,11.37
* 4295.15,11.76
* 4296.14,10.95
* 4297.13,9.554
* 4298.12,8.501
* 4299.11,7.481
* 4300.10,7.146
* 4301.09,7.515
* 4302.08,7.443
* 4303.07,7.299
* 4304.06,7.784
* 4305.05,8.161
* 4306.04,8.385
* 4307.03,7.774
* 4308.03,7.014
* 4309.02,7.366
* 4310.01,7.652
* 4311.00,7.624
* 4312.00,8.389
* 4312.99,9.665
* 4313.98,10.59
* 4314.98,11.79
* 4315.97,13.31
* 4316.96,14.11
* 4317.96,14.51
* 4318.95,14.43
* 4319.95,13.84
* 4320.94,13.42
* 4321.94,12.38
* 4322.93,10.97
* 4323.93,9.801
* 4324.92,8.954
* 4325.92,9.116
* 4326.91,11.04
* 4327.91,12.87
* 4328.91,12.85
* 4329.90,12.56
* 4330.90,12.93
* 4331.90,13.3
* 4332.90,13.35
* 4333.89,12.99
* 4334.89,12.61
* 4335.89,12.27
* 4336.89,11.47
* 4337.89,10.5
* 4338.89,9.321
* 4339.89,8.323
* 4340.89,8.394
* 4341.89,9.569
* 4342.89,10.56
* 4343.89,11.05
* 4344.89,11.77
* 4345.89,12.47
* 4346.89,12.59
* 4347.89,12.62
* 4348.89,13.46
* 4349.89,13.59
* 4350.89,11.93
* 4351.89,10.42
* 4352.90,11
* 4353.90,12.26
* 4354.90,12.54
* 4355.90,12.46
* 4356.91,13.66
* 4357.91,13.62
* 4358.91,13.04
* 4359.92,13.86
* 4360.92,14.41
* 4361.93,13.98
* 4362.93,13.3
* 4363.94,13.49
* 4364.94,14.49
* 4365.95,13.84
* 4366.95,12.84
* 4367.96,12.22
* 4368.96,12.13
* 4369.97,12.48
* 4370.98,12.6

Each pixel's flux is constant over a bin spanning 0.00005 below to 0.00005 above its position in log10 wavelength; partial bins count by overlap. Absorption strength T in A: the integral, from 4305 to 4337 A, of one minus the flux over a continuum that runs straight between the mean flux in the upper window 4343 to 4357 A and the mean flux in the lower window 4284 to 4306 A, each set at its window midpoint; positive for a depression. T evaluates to -1.2 A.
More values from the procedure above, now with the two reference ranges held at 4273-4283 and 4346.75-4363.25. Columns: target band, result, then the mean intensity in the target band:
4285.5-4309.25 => 4.48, 9.13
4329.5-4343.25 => 1.17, 11.3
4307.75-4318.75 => 1.29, 10.4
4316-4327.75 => -0.18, 12.1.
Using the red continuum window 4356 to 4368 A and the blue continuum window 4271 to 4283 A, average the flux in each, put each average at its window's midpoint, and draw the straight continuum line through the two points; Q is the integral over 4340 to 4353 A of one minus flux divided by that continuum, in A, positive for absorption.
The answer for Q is 1.6 A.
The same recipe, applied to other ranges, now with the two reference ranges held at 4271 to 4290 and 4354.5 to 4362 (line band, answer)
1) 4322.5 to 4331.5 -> 0.69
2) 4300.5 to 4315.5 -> 4.12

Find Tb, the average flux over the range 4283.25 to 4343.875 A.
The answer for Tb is 10.4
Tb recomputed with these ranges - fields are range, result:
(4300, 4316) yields 8.42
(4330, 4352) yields 11.7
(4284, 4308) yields 9.3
